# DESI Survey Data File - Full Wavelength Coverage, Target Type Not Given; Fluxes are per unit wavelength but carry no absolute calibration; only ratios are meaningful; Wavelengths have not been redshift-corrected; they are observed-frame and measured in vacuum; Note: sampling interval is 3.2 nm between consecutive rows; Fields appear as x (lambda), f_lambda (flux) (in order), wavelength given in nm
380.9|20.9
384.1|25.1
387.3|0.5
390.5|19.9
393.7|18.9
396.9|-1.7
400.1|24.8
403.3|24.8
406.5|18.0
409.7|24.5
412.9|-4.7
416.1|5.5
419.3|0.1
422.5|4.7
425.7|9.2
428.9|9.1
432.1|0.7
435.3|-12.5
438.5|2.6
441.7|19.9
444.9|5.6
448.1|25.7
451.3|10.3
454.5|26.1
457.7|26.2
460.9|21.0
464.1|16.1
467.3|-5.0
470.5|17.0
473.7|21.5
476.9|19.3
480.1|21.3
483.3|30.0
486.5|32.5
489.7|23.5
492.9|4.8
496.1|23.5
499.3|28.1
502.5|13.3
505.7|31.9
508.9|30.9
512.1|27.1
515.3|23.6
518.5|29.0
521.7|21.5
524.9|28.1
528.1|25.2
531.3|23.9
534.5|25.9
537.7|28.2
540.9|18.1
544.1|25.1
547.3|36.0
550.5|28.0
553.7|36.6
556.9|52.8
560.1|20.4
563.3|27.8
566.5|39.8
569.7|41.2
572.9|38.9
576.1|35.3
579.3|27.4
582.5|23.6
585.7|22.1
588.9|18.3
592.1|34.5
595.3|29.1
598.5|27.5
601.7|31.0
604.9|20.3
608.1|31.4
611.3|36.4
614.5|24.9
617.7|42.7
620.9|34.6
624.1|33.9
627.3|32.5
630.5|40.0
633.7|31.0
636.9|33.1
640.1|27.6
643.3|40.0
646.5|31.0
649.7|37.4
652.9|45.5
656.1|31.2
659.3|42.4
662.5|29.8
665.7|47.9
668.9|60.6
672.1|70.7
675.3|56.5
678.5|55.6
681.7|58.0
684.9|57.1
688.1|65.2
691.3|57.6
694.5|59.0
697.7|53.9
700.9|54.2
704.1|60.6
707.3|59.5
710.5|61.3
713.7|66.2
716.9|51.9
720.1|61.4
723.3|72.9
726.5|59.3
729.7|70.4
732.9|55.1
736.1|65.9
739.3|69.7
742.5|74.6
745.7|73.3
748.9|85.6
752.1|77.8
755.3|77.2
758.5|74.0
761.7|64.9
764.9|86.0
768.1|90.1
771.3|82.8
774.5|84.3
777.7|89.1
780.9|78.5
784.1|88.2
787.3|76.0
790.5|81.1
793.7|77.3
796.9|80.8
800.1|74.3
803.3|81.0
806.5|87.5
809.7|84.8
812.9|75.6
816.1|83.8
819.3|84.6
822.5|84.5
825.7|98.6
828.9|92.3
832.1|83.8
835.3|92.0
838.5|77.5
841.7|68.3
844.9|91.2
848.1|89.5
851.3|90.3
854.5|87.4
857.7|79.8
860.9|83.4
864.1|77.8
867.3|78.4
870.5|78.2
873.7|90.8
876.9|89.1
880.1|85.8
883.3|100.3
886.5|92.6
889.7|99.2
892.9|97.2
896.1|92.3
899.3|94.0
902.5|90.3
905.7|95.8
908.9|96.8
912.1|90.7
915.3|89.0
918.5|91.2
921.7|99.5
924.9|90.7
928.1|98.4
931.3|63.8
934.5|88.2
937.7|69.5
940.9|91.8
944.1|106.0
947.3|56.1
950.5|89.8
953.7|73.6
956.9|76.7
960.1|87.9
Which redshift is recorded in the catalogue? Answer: 0.669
